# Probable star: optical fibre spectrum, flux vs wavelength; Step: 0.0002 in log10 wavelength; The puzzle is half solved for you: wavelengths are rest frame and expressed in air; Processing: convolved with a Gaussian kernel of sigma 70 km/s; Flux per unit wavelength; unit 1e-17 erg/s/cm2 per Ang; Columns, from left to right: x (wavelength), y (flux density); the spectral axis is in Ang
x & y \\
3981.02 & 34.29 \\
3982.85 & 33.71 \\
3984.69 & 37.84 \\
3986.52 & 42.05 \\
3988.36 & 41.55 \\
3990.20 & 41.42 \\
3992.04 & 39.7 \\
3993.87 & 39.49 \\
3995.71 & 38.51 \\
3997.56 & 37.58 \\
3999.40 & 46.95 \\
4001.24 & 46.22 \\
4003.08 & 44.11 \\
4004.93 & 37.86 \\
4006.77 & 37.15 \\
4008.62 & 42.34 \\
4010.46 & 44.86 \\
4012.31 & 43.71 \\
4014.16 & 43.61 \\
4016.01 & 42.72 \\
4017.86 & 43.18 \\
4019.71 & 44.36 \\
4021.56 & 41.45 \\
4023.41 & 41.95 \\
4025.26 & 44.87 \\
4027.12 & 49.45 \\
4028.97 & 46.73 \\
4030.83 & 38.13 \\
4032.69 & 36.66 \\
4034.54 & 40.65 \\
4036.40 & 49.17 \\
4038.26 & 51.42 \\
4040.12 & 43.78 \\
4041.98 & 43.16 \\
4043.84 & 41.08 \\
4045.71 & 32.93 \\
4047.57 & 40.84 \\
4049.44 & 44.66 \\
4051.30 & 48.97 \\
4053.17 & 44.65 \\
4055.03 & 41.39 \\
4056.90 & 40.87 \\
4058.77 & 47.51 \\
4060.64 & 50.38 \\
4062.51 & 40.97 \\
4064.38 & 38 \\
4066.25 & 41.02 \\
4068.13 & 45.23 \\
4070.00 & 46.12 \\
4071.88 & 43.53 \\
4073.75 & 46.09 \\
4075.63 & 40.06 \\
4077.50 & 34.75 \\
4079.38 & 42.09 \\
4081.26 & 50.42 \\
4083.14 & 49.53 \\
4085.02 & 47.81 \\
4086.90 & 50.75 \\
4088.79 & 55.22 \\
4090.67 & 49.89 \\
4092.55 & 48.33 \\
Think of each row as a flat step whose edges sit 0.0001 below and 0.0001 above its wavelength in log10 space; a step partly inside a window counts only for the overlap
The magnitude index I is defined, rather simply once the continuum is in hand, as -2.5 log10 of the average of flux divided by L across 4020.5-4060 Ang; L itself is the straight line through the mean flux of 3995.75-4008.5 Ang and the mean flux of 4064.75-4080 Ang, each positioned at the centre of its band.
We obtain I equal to -0.039 mag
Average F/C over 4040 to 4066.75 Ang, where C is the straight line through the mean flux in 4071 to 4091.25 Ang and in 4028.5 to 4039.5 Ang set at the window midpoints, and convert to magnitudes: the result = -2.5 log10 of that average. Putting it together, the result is 0.05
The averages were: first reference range 43.7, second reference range 46.3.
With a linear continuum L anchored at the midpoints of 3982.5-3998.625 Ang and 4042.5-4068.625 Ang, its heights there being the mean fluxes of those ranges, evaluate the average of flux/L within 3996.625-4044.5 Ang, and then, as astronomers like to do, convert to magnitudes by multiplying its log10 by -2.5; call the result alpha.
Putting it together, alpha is -0.06 mag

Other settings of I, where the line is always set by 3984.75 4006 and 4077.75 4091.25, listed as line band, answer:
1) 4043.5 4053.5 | 0.089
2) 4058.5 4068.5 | 0.080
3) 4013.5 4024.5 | 0.007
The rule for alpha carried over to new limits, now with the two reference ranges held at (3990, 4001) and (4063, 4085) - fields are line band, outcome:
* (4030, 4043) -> -0.027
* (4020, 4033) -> -0.030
